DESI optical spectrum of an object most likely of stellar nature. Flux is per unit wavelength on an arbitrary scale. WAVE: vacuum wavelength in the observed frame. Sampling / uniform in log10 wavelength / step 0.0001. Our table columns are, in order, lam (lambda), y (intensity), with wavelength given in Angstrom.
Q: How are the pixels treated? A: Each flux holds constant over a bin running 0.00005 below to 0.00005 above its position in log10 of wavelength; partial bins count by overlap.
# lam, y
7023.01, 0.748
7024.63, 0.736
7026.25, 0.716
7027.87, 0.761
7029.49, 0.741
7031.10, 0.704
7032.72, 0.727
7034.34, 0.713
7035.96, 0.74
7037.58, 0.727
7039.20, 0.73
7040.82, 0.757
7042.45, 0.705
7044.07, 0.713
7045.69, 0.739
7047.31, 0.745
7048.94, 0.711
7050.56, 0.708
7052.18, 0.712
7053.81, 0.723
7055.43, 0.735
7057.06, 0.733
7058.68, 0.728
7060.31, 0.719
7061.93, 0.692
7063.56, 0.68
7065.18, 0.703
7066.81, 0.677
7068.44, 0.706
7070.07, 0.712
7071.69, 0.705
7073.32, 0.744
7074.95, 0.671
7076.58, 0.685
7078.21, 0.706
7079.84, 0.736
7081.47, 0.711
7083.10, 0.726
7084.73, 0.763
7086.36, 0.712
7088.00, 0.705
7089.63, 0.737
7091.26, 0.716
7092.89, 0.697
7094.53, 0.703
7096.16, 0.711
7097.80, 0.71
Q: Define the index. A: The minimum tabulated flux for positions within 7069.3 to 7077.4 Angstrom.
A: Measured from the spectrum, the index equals 0.671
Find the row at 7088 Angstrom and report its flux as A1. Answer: 0.705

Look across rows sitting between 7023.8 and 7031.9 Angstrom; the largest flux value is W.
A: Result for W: 0.761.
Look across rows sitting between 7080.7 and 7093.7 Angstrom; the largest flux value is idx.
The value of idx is 0.763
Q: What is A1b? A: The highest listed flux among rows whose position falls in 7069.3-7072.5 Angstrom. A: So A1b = 0.712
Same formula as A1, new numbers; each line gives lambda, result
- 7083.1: 0.726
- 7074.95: 0.671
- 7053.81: 0.723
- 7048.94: 0.711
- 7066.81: 0.677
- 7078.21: 0.706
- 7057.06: 0.733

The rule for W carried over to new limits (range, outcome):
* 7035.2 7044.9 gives 0.757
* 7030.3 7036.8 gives 0.74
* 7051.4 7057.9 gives 0.735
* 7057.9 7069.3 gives 0.728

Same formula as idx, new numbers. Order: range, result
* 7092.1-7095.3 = 0.703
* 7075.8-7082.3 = 0.736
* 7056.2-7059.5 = 0.733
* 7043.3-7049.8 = 0.745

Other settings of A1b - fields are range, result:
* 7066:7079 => 0.744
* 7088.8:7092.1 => 0.737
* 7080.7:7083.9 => 0.726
